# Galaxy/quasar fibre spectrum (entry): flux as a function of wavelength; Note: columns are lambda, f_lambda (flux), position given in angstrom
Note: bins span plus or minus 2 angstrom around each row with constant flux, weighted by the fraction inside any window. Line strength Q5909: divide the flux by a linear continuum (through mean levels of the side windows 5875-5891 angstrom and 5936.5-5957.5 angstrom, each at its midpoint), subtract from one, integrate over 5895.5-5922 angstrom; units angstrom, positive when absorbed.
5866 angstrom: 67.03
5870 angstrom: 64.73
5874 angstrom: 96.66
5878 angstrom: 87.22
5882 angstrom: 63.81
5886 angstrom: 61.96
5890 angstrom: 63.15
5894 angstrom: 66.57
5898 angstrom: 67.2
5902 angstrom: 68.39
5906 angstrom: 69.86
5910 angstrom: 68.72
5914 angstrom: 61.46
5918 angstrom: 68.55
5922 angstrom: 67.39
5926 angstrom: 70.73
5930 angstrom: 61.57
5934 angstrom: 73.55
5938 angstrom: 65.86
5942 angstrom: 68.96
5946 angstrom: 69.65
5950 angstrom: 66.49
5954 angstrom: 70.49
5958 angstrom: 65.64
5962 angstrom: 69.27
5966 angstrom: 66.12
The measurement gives 1.0 angstrom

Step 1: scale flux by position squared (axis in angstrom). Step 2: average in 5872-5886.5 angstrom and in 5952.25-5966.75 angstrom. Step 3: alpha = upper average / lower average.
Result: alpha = 0.88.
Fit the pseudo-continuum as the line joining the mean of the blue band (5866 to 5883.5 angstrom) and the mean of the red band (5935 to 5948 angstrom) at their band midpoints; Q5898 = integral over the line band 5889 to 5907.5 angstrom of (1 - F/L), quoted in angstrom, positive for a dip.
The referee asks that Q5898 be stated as 1.7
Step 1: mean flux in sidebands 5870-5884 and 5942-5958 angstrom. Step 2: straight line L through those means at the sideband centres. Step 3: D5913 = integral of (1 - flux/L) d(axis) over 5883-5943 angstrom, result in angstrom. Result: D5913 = 5.93 angstrom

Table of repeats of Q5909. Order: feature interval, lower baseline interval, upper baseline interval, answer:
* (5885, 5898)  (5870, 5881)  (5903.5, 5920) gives 2.1 angstrom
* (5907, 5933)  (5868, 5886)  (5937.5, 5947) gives 1.6 angstrom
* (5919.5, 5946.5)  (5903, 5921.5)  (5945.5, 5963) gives -0.2 angstrom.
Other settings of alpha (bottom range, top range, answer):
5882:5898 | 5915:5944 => 1.07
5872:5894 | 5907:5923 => 0.91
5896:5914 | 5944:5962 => 1.02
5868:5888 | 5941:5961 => 0.93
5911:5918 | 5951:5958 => 1.08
